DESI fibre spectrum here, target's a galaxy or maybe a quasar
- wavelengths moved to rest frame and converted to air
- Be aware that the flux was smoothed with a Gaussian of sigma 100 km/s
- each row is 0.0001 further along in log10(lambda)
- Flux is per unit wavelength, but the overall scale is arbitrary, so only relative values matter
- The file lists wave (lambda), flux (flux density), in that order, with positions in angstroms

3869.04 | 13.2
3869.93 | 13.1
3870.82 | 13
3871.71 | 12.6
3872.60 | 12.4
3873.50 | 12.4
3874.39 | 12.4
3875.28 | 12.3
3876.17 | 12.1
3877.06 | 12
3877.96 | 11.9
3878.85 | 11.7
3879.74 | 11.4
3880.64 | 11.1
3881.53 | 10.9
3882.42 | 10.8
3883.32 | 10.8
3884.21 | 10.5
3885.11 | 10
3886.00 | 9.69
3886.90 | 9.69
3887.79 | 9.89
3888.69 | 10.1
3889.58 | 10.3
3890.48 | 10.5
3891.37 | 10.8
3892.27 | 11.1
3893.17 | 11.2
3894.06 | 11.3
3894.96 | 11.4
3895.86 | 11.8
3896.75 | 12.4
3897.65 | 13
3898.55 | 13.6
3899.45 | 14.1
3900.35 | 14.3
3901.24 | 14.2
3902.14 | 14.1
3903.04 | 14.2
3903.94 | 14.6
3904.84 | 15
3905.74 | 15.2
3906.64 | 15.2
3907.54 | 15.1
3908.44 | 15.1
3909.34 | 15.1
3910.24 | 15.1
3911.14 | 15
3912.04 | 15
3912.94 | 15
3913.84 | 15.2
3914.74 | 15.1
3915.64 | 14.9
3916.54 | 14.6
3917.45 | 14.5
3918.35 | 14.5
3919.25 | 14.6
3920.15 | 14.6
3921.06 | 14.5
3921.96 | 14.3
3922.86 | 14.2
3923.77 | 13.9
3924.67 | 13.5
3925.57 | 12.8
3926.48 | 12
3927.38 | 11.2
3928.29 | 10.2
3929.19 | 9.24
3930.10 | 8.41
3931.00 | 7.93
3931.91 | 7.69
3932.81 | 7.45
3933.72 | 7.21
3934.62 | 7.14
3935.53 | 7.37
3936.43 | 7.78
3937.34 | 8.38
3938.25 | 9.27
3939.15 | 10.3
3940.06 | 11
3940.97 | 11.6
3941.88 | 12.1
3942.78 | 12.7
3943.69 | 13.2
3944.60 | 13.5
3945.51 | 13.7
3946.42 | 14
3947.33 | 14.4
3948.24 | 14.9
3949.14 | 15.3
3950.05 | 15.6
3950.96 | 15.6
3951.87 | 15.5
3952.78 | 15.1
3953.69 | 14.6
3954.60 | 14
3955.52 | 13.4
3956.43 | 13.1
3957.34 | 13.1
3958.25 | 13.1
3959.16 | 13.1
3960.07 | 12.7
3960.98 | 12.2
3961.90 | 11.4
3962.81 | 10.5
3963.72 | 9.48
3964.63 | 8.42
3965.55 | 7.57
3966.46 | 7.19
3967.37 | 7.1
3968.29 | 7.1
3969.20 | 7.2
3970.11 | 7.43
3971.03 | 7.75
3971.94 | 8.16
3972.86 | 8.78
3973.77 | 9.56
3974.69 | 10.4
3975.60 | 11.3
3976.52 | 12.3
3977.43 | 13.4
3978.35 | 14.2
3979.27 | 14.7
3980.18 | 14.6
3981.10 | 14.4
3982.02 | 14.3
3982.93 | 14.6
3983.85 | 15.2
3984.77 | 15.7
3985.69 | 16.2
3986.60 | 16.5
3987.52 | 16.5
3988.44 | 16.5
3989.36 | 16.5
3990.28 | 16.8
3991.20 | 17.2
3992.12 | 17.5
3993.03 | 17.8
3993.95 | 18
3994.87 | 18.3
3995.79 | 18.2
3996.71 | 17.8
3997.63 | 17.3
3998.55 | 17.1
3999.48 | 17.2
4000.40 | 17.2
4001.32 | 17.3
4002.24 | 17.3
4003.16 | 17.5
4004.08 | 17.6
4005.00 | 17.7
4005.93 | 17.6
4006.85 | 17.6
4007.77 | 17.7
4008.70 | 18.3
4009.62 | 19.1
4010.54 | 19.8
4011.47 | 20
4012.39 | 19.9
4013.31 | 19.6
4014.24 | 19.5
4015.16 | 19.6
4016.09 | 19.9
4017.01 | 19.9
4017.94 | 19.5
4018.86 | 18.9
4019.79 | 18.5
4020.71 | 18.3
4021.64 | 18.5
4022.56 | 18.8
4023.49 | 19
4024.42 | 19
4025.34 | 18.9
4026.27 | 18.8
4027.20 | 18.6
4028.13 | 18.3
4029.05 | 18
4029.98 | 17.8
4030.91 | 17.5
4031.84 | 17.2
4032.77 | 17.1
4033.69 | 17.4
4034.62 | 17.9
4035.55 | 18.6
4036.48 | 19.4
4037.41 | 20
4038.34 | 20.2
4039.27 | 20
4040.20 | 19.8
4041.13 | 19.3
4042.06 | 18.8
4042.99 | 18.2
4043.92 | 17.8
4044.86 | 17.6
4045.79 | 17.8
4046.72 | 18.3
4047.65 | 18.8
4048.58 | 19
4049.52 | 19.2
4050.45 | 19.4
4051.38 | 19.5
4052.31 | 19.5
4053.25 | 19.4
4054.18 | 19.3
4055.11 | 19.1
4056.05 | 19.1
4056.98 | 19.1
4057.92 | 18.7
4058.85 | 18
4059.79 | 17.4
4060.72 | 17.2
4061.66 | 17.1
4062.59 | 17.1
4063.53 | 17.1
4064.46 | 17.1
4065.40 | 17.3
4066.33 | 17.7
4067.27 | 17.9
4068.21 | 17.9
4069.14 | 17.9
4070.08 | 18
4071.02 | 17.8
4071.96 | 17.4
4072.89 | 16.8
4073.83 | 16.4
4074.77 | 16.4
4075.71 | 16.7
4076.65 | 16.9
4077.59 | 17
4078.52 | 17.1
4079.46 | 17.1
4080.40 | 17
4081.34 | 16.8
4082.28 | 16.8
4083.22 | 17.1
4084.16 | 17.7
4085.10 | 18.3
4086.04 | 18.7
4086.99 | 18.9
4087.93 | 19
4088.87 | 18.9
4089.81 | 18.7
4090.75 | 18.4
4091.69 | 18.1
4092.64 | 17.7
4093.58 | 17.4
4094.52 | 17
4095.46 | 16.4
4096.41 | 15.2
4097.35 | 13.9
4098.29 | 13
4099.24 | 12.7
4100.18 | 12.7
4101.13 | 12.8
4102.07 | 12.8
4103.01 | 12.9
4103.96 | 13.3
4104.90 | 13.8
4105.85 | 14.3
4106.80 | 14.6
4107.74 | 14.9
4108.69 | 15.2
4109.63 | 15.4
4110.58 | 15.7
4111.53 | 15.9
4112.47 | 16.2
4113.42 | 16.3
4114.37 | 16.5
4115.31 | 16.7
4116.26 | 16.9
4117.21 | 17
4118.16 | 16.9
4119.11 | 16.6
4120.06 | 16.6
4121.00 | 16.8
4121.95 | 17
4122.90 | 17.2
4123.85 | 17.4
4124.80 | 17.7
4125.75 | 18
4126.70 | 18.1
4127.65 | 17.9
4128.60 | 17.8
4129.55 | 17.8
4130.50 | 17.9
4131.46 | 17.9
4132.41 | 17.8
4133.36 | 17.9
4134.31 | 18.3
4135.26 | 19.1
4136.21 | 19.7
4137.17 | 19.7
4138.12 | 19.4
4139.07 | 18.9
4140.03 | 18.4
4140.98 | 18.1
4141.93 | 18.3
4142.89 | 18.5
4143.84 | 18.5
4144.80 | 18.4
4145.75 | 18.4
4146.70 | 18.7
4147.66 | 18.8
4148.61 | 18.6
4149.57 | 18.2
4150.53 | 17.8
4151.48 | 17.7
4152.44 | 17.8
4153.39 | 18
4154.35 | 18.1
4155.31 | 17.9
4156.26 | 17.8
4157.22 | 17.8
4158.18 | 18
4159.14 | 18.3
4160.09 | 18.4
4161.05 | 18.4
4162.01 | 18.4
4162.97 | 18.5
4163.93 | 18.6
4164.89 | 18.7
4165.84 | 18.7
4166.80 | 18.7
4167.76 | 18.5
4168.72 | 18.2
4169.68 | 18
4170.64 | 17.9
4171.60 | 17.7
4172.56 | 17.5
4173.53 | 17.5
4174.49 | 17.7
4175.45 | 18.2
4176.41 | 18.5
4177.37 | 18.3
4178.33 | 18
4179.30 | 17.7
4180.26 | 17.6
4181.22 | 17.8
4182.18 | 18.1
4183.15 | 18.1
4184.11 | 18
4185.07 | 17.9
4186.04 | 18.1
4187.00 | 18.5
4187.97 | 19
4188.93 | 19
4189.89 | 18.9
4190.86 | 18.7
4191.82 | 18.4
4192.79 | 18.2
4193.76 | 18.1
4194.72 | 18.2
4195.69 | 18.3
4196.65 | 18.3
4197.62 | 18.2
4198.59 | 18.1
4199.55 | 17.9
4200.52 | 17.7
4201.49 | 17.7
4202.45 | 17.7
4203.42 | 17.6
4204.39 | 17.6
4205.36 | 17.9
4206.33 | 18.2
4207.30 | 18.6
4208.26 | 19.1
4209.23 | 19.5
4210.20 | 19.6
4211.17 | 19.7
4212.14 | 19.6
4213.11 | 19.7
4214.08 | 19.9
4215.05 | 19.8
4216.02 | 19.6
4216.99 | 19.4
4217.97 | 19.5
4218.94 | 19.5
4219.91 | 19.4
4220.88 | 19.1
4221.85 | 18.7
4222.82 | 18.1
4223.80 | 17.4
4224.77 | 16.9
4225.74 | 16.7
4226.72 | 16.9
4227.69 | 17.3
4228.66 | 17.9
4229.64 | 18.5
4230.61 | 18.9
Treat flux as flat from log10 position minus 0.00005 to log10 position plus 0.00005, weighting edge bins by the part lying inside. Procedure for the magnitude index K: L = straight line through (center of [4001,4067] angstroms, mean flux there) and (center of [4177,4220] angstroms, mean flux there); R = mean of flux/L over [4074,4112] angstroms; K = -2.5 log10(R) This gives 0.15 mag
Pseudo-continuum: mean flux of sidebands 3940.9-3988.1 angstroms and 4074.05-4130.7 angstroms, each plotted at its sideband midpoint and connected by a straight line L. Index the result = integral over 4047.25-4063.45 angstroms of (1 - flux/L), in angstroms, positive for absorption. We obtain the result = -3.78 angstroms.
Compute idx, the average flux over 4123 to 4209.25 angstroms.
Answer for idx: 18.2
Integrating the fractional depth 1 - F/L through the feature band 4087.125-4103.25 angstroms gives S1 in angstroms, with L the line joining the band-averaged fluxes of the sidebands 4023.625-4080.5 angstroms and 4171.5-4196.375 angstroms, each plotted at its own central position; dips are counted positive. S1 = 2.1 angstroms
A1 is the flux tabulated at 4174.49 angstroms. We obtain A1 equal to 17.7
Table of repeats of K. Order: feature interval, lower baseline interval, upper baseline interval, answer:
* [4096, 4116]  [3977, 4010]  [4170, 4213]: 0.21 mag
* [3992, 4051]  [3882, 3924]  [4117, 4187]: -0.19 mag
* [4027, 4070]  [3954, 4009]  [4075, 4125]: -0.20 mag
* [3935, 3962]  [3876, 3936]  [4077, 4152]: 0.04 mag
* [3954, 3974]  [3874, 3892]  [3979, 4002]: 0.43 mag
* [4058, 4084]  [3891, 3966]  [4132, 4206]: -0.08 mag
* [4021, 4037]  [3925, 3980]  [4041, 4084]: -0.16 mag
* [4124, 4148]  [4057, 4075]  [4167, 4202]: -0.03 mag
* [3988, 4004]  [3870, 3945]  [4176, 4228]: -0.23 mag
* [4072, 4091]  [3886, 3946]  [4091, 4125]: -0.16 mag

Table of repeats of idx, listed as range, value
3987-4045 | 18.3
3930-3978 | 11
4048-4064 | 18.5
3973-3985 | 13.3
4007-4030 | 19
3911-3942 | 11.7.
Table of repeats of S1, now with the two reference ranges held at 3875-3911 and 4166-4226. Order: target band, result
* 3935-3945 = 2.0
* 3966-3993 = 2.5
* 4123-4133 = -0.4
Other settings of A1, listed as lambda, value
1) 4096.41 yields 15.2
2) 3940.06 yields 11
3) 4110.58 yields 15.7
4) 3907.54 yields 15.1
